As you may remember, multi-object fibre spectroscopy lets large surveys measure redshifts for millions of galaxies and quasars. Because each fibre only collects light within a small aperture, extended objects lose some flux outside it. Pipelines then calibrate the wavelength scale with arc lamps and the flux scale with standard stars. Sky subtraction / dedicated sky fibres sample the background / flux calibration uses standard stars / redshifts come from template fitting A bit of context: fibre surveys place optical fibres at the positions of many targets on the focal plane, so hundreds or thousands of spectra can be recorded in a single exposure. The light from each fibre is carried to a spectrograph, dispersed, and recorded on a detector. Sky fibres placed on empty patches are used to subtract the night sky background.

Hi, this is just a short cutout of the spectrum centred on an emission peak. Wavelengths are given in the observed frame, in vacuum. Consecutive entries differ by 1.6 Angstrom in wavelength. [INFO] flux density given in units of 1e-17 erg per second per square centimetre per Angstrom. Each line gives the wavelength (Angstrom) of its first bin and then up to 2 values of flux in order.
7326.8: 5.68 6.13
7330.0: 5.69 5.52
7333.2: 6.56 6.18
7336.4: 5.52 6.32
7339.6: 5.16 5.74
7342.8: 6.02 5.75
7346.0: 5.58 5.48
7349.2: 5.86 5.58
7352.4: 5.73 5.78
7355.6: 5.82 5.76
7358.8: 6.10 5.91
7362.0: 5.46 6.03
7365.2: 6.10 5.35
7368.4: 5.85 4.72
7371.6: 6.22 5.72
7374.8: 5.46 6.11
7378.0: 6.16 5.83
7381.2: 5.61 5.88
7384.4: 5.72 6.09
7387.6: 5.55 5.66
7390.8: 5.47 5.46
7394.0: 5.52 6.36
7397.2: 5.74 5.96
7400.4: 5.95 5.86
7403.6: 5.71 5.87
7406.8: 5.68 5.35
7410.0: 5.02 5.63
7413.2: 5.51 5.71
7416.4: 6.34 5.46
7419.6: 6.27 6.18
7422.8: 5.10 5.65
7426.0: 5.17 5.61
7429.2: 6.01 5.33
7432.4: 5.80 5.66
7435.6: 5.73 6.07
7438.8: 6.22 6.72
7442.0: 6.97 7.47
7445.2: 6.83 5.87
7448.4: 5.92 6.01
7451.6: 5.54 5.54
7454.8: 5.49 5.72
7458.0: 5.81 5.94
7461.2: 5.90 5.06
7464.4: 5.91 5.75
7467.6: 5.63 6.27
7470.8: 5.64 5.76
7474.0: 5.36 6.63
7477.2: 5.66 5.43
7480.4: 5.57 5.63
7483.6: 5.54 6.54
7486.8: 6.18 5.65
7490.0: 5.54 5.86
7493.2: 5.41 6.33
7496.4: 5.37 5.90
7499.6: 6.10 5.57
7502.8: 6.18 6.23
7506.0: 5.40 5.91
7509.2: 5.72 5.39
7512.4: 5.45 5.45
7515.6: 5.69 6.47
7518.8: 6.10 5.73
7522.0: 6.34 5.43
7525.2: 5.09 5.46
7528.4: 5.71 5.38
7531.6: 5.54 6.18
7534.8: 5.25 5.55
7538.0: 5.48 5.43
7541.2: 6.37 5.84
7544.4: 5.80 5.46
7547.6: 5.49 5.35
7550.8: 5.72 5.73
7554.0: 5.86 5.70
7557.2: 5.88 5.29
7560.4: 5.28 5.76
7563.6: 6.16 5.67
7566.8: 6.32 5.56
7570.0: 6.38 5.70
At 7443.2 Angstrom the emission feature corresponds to [N II] 6583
